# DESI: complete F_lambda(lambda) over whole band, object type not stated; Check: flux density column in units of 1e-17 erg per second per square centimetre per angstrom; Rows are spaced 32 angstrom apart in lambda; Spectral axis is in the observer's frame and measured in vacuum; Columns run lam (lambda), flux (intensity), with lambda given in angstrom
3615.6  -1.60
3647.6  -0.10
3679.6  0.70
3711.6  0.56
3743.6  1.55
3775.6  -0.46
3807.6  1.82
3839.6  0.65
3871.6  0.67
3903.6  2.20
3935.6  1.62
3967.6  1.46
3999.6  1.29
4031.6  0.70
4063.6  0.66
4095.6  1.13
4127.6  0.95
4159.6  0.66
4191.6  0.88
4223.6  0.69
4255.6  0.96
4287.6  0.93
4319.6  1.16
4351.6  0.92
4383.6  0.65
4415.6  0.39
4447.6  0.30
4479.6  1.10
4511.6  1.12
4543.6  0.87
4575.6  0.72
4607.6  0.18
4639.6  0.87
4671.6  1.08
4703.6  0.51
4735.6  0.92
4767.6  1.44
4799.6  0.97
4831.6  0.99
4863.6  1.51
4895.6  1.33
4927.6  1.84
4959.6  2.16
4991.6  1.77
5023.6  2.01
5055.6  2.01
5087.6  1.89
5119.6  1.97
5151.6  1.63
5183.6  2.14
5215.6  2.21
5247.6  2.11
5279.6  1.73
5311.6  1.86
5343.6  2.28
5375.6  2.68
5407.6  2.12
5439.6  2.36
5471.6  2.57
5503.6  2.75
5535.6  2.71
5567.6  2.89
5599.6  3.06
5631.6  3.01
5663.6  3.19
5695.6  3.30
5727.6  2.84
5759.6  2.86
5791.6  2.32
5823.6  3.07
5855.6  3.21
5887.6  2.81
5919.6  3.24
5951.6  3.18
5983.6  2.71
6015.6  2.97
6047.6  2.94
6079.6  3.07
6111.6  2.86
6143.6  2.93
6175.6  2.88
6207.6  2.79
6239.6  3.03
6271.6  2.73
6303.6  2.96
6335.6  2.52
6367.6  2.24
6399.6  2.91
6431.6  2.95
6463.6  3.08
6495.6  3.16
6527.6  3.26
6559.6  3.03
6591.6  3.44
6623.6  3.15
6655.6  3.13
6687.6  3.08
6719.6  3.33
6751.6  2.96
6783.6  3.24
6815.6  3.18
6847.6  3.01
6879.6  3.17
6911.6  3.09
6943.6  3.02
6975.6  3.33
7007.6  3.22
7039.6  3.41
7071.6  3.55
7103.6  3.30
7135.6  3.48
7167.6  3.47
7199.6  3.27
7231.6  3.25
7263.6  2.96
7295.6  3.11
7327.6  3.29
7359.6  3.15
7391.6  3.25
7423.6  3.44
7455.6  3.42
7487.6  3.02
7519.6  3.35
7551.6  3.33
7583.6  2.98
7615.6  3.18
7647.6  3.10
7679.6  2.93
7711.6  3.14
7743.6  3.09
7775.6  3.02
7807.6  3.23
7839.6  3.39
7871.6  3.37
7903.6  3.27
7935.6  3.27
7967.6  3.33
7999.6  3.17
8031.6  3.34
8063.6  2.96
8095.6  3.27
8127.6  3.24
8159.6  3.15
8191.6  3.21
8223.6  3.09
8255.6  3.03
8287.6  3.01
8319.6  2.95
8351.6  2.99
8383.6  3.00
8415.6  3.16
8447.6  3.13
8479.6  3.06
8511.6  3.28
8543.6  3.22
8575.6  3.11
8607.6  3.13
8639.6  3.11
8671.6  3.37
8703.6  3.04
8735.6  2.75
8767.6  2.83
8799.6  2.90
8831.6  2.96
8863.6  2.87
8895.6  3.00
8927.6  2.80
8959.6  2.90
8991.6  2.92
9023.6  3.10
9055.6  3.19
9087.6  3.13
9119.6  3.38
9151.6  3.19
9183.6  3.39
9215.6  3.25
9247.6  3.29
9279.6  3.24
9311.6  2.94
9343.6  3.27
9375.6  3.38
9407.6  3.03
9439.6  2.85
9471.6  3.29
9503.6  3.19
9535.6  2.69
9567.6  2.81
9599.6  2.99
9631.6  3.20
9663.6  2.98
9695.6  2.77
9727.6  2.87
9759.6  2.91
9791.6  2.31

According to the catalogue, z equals 0.230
